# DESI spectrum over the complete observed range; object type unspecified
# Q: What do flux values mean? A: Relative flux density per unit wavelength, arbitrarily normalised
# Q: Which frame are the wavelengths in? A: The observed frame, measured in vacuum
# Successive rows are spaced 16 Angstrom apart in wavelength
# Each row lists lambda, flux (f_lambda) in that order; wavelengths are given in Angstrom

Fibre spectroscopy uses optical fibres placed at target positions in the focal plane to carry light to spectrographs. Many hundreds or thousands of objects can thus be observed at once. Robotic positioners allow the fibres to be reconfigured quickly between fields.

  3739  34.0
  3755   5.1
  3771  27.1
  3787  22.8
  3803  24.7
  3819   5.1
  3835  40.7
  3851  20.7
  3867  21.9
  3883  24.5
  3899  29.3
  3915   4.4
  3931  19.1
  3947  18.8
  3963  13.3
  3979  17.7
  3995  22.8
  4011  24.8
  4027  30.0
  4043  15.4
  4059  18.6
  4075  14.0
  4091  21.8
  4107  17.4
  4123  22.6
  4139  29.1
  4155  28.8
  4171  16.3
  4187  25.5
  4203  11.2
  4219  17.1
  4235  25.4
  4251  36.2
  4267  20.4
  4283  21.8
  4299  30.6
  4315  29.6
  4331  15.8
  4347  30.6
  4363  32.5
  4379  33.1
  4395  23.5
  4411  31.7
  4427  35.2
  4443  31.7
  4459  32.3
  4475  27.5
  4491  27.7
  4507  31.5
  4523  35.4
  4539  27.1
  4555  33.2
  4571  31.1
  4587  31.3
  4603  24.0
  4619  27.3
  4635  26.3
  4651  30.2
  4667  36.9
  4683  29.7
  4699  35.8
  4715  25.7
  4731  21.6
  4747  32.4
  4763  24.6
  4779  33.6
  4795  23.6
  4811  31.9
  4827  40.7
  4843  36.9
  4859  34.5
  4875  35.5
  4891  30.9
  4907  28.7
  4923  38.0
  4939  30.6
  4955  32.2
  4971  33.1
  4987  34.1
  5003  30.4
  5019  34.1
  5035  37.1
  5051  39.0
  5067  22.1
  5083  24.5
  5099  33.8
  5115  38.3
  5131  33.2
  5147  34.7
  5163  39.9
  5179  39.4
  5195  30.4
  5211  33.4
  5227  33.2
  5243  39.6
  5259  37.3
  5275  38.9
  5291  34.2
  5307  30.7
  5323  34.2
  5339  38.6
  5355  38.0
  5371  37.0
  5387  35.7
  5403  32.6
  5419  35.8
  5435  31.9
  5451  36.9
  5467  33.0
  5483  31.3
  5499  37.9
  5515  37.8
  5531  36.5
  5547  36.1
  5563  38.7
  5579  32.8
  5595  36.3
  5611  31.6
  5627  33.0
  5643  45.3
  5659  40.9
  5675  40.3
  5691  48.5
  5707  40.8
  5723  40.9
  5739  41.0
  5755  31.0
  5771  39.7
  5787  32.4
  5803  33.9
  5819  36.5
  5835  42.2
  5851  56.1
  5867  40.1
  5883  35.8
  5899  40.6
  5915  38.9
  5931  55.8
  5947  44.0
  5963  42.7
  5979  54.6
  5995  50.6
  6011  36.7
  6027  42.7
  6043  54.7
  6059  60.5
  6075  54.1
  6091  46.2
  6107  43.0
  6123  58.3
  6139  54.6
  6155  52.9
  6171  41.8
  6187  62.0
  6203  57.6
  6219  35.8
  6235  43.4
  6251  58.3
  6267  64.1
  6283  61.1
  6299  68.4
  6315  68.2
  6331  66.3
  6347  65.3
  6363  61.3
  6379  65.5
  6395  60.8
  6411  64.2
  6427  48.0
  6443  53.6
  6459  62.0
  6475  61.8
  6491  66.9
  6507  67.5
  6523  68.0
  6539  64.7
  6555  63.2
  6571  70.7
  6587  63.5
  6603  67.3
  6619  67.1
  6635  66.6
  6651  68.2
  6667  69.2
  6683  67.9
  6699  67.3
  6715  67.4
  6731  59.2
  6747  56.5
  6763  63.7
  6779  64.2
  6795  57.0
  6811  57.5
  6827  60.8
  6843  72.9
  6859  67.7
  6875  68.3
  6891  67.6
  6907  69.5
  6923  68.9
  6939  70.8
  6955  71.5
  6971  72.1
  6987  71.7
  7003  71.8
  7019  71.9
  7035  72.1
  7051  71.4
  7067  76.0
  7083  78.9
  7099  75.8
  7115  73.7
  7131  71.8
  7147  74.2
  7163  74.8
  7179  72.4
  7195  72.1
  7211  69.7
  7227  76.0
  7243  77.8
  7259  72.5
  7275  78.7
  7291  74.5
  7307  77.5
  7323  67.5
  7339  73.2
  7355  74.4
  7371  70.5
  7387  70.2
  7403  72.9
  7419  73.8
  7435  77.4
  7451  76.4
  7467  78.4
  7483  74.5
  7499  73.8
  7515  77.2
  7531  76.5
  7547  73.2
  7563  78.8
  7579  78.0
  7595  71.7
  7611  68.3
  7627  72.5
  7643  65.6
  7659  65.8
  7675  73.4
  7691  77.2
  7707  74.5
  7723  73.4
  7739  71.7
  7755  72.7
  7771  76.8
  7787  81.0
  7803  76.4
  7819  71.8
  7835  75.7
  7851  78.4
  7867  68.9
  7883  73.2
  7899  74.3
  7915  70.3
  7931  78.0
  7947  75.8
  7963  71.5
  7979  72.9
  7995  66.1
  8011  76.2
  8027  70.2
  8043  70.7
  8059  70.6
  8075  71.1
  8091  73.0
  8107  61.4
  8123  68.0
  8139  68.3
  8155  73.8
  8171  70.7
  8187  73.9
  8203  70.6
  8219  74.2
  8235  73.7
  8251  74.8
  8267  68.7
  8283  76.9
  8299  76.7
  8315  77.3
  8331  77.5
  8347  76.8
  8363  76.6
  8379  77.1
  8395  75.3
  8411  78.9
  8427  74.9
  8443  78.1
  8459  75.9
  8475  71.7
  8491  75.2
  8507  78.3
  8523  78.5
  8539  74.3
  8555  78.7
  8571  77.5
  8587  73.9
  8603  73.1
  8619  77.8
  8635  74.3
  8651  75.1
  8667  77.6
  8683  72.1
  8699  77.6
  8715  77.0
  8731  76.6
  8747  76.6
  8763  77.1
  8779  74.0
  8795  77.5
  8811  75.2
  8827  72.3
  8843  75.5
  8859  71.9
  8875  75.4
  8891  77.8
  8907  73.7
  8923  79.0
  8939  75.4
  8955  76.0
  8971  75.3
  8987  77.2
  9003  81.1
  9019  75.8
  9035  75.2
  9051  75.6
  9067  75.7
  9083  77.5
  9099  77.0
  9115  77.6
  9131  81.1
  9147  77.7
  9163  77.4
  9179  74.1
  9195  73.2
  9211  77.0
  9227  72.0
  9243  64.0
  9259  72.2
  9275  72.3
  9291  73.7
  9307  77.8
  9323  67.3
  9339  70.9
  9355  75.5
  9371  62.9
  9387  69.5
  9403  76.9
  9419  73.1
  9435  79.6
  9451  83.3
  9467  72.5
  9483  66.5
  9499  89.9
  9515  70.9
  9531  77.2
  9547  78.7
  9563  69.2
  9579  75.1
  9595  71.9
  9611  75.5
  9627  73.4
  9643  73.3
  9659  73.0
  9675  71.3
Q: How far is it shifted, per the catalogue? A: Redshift 0.57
